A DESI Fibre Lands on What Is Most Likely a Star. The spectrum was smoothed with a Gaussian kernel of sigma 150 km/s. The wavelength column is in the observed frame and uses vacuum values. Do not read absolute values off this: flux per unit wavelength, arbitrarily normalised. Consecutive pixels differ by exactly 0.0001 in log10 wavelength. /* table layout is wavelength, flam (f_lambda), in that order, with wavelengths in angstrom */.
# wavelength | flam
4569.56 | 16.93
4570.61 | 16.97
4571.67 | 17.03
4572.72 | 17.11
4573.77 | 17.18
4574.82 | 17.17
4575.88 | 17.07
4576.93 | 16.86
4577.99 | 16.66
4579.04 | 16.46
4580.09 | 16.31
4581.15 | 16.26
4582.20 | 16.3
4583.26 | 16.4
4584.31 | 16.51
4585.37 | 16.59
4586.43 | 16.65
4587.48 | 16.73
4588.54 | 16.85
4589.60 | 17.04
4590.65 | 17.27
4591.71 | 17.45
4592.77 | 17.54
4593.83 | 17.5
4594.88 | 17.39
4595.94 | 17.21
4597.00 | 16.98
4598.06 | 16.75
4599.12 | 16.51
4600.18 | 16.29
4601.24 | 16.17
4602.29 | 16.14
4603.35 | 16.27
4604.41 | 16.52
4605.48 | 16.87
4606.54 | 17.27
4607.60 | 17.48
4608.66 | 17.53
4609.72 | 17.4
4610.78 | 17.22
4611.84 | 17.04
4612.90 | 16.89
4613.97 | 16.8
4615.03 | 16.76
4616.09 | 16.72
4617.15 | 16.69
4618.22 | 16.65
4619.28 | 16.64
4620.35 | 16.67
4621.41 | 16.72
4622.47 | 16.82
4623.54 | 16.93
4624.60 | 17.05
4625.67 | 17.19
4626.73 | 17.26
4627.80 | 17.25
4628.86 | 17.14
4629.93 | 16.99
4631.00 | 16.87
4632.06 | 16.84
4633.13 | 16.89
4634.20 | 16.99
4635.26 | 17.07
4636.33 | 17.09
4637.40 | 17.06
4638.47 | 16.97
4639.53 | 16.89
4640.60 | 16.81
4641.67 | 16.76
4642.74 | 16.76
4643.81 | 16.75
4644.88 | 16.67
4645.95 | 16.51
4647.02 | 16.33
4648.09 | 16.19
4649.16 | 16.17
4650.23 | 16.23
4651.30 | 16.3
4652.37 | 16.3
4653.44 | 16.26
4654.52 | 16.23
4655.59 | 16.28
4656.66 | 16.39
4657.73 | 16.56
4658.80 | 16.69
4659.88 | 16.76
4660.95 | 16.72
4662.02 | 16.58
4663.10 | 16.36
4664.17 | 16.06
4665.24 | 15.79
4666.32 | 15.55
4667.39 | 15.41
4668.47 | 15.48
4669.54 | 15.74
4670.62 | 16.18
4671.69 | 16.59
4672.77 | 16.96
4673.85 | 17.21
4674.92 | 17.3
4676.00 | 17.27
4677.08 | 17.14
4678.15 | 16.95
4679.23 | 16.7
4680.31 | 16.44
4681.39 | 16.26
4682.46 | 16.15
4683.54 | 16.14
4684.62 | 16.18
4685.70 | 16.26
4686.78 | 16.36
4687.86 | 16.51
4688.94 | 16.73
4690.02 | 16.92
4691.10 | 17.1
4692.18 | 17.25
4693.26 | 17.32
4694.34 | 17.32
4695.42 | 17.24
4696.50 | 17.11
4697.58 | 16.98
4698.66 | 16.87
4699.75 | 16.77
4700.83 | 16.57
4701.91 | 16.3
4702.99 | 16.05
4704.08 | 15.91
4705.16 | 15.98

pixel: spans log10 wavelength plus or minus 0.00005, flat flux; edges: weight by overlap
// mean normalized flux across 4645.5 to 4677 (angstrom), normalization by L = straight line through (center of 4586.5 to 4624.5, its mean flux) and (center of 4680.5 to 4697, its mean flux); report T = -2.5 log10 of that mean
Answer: 0.03 mag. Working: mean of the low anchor 16.9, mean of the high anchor 16.7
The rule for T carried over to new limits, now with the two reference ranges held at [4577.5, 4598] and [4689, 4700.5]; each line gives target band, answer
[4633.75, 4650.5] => 0.02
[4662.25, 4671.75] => 0.07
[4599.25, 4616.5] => 0.00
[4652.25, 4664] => 0.03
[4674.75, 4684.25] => 0.02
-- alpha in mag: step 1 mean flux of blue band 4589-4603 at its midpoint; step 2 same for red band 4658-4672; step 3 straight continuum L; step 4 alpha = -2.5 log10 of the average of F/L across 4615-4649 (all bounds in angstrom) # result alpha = -0.02 mag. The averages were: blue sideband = 16.9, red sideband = 16.2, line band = 16.8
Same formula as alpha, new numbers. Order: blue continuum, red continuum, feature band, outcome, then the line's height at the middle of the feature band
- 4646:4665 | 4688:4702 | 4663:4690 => 0.019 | 16.7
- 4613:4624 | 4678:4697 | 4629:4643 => -0.013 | 16.7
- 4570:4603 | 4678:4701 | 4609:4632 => -0.010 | 16.8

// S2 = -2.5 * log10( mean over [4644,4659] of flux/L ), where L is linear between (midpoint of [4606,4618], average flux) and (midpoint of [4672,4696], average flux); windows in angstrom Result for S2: 0.036 mag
